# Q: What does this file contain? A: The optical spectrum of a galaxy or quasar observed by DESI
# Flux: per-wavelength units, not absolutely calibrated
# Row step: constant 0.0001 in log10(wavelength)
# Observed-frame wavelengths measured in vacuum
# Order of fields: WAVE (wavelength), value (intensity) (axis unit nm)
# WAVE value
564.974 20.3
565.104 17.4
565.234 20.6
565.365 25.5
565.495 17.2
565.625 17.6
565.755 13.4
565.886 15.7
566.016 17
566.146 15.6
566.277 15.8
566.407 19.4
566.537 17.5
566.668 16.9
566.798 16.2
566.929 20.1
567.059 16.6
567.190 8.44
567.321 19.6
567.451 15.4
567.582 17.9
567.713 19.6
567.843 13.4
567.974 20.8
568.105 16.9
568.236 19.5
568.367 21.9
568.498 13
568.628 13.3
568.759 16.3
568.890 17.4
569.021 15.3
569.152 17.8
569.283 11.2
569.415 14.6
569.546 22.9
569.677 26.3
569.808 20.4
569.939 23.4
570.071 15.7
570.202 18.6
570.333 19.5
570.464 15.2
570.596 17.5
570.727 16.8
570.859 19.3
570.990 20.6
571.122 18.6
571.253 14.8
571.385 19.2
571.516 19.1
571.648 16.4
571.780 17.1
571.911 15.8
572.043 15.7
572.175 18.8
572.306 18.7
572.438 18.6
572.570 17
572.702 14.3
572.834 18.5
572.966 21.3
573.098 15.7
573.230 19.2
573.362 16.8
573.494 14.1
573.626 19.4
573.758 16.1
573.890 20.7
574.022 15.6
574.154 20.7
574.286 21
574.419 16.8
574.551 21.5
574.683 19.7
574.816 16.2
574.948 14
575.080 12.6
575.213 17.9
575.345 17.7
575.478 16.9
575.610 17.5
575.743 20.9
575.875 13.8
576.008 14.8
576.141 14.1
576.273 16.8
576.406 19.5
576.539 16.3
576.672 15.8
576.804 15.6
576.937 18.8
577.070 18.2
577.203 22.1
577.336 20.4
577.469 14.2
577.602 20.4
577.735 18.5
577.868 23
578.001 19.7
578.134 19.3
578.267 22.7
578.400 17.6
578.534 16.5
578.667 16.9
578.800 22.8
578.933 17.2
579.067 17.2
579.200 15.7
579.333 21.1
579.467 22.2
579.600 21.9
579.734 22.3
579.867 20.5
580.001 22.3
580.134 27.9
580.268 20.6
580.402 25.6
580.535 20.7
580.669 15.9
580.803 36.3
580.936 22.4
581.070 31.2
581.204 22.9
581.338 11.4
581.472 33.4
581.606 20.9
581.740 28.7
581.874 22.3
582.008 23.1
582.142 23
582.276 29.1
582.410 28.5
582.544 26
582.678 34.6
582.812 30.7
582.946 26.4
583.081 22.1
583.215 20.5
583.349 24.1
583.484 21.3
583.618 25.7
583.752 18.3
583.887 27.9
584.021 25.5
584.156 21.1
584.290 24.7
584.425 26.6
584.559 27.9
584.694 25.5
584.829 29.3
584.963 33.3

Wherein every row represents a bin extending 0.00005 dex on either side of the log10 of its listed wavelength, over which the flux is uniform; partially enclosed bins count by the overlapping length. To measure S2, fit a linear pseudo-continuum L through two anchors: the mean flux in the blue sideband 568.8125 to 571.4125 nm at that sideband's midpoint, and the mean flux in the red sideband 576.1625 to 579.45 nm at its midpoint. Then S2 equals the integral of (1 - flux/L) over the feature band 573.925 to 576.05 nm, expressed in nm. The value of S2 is 0.12 nm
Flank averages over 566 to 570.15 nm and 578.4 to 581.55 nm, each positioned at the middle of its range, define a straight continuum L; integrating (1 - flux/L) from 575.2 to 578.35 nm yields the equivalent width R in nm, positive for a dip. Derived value 0.39 nm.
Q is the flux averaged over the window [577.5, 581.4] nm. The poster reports 21.1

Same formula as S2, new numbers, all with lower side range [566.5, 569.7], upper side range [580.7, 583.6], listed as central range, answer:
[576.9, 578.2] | 0.187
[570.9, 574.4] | 0.343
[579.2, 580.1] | 0.095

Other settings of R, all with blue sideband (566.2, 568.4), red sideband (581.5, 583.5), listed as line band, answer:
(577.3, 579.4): 0.400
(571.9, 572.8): 0.134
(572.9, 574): 0.153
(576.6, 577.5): 0.186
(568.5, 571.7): 0.176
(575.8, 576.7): 0.256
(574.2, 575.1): 0.153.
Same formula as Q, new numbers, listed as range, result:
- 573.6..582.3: 20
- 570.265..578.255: 17.8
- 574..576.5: 17.3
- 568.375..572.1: 17.6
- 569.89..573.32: 17.9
